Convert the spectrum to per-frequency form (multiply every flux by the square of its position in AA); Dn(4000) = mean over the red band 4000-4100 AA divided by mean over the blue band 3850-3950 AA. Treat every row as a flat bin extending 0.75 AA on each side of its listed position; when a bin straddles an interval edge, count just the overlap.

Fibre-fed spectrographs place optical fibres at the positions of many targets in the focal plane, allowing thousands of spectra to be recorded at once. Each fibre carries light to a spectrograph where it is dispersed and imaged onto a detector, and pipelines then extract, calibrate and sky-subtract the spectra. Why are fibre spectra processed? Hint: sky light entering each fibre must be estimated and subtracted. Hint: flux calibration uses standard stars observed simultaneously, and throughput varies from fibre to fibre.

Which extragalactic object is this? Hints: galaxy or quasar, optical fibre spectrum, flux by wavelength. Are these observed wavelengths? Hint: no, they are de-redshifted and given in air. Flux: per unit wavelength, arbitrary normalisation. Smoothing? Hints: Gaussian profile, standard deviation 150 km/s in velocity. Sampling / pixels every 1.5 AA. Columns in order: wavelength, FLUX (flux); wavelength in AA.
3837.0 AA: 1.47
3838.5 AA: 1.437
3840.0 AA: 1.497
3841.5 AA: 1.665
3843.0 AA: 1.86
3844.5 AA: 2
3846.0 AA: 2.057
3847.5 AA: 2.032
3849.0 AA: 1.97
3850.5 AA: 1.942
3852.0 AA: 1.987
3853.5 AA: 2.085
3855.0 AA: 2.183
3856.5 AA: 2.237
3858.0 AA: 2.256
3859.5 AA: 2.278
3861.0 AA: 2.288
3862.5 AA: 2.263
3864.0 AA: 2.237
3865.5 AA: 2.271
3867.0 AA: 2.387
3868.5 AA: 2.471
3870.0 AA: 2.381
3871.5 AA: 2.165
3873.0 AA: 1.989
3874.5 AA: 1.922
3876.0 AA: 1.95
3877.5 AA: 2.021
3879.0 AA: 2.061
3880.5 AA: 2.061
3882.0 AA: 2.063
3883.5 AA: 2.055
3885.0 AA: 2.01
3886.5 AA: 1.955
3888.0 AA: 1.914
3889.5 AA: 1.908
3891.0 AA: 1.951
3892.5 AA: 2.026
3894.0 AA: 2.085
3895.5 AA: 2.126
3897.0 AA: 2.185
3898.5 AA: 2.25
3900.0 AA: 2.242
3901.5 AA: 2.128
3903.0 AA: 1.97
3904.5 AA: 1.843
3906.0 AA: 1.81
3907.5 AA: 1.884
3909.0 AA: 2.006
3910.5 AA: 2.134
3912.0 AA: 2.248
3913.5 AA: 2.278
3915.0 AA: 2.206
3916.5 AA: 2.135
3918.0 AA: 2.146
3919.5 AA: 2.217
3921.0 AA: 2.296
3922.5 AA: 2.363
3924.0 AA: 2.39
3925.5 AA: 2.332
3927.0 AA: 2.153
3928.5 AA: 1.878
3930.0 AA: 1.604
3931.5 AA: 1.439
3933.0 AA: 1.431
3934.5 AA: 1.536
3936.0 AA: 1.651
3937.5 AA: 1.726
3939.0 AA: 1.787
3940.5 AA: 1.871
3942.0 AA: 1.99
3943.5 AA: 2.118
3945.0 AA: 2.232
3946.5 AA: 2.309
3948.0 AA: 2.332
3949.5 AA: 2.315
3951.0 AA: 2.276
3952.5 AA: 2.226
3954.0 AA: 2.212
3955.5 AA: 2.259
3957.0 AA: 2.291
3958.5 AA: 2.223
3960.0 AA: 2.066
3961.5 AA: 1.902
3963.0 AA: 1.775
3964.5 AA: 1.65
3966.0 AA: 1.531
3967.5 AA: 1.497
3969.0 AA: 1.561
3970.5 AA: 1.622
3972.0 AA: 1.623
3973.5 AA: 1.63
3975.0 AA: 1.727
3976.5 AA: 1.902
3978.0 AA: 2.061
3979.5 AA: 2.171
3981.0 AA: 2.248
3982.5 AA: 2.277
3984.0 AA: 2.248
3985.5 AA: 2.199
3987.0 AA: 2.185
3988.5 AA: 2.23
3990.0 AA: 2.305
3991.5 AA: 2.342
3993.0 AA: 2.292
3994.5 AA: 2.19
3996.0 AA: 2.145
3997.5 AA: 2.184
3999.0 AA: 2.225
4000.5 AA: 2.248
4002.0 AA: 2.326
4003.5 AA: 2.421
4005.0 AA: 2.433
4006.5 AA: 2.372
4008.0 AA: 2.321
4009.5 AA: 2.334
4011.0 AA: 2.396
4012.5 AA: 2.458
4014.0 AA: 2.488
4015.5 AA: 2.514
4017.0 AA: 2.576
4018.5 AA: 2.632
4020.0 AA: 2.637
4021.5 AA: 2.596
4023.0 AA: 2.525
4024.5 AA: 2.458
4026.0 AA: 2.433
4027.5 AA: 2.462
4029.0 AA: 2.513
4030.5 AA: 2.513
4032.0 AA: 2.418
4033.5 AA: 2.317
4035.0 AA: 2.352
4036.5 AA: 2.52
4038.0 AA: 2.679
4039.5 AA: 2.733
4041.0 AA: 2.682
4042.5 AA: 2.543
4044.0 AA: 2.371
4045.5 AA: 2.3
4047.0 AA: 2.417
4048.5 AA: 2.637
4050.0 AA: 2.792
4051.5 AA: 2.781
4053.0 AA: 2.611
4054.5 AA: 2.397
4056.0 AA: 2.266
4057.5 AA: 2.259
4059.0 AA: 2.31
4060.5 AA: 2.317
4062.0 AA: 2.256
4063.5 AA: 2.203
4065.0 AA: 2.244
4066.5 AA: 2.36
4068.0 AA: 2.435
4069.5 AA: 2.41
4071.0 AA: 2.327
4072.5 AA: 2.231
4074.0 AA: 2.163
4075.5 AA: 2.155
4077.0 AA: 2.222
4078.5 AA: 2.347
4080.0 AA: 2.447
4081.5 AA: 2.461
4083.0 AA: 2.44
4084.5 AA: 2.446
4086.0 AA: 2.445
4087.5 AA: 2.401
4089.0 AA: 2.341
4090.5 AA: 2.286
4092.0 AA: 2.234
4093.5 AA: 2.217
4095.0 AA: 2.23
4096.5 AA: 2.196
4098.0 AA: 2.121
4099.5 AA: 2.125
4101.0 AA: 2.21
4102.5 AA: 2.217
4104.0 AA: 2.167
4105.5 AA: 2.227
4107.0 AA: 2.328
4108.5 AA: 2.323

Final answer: 1.25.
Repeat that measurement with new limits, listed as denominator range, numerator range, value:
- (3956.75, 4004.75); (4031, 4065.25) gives 1.24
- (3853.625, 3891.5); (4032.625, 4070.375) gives 1.26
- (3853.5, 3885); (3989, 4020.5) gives 1.17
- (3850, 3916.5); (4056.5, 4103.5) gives 1.20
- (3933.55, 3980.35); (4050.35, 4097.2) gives 1.28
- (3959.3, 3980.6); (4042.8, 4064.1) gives 1.43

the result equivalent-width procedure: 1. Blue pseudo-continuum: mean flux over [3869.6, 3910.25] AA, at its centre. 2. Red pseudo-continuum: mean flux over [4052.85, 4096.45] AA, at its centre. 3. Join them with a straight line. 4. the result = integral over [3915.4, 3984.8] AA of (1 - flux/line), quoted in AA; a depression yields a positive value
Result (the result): 4.62 AA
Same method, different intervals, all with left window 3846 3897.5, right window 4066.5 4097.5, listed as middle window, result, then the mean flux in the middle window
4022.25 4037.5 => -1.3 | 2.45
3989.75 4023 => -2.1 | 2.39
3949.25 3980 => 3.9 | 1.92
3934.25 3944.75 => 1.6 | 1.84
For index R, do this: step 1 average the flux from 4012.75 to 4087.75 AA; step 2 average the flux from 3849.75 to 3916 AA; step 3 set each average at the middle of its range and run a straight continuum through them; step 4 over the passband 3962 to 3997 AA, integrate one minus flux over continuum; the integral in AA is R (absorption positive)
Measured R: 5.0 AA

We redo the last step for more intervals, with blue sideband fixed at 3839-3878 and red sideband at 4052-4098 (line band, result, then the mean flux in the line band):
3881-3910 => 1.4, 2.02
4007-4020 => -1.3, 2.47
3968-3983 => 2.3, 1.87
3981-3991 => -0.1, 2.24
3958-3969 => 2.1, 1.78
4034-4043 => -1.2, 2.58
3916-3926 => -0.5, 2.27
